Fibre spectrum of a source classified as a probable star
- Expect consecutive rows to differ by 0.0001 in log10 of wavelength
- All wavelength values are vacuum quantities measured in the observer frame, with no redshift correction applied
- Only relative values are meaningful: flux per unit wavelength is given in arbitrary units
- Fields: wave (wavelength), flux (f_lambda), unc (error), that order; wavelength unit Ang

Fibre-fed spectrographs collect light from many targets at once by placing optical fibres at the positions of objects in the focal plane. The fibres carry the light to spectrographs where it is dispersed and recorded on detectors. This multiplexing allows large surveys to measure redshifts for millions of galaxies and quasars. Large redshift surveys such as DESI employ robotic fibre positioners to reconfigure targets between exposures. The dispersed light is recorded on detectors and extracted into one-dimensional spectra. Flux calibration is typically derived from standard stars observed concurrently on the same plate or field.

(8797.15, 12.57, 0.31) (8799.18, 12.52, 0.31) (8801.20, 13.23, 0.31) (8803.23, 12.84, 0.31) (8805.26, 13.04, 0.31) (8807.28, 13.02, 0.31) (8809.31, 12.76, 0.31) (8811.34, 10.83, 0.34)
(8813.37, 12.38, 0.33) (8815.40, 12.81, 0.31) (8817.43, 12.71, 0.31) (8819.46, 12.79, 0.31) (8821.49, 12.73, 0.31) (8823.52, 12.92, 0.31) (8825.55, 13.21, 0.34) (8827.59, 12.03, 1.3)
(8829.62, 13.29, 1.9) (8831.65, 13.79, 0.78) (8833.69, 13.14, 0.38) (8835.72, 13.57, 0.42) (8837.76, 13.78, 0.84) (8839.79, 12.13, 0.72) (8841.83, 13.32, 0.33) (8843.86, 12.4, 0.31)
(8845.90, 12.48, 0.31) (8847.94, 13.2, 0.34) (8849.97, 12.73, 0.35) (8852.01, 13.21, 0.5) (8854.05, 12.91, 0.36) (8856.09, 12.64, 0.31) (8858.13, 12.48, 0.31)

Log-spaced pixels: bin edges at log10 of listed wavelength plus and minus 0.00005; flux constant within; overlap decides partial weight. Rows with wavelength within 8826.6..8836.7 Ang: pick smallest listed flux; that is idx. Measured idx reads 12.03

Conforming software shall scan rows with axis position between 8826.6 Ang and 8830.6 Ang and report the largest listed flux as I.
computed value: 13.29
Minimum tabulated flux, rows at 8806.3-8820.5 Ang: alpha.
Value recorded 10.83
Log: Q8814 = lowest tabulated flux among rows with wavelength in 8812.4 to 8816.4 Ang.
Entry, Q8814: 12.38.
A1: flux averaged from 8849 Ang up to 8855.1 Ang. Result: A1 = 12.9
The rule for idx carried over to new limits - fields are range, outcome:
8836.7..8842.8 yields 12.13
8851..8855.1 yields 12.91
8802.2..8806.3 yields 12.84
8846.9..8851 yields 12.73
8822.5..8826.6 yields 12.92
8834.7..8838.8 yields 13.57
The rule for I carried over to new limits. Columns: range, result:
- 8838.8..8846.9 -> 13.32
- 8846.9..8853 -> 13.21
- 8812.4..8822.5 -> 12.81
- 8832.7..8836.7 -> 13.57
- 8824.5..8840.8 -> 13.79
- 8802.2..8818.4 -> 13.04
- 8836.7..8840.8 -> 13.78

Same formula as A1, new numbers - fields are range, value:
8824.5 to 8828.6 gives 12.6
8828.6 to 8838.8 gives 13.5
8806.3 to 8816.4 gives 12.4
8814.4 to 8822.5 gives 12.8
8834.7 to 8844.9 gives 13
